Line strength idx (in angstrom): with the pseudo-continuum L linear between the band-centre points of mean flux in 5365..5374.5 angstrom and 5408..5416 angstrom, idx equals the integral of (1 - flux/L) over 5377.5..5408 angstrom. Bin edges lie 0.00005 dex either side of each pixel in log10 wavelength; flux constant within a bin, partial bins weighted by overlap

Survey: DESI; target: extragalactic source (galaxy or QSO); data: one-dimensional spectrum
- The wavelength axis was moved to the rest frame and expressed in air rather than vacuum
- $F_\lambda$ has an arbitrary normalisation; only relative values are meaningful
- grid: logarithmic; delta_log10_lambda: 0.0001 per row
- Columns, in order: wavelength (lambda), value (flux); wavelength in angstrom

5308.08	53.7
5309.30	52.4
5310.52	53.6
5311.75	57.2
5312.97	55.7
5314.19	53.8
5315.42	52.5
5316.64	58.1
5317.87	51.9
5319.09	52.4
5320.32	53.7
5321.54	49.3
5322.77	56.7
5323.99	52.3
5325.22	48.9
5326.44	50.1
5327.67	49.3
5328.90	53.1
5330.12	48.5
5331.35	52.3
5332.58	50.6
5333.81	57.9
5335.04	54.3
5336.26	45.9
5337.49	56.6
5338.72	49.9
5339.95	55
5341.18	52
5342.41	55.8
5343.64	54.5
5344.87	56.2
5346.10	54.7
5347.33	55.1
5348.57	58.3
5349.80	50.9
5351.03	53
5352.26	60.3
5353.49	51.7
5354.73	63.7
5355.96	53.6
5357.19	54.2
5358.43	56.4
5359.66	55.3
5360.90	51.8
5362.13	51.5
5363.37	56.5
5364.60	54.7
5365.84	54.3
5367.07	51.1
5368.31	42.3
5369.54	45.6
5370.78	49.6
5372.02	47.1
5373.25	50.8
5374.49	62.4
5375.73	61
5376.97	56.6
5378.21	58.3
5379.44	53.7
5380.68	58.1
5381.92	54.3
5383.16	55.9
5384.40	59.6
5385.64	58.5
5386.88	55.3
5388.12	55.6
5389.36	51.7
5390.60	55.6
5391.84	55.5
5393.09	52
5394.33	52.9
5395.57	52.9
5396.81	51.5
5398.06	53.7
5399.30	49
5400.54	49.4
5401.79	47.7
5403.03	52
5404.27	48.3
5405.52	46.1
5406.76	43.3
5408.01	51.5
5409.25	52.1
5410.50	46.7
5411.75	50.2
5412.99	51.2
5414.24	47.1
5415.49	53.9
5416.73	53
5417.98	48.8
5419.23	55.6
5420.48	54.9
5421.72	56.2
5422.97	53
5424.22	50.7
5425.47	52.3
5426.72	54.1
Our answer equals -1.79 angstrom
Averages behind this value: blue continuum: 49.7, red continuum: 50.2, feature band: 52.9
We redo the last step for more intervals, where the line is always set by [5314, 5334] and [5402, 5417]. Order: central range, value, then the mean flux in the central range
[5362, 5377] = -0.5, 52.4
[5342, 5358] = -1.3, 55.5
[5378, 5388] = -1.2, 56.6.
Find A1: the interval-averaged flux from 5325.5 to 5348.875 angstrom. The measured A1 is 53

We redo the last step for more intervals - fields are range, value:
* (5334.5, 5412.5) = 53.2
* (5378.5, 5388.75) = 56.5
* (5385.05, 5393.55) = 54.9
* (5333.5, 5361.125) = 54.7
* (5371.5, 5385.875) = 56.4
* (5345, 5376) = 53.8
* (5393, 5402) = 51.2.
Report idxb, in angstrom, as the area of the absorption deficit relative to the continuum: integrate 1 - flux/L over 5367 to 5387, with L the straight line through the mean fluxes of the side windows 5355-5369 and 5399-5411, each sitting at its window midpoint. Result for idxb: -1.0 angstrom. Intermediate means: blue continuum 53.1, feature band 54.2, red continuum 48.6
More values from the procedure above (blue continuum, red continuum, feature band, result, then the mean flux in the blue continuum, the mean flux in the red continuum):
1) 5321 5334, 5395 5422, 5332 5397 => -3.95 angstrom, 51.5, 50.6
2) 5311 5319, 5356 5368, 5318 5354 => 0.75 angstrom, 54.7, 53.6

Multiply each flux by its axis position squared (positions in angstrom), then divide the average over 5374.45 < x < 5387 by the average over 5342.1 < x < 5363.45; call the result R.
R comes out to 1.05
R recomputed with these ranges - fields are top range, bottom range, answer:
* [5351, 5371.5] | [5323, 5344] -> 1.03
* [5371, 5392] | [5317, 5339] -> 1.09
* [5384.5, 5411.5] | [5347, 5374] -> 0.99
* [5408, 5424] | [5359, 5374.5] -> 1.03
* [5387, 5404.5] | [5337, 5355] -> 0.97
